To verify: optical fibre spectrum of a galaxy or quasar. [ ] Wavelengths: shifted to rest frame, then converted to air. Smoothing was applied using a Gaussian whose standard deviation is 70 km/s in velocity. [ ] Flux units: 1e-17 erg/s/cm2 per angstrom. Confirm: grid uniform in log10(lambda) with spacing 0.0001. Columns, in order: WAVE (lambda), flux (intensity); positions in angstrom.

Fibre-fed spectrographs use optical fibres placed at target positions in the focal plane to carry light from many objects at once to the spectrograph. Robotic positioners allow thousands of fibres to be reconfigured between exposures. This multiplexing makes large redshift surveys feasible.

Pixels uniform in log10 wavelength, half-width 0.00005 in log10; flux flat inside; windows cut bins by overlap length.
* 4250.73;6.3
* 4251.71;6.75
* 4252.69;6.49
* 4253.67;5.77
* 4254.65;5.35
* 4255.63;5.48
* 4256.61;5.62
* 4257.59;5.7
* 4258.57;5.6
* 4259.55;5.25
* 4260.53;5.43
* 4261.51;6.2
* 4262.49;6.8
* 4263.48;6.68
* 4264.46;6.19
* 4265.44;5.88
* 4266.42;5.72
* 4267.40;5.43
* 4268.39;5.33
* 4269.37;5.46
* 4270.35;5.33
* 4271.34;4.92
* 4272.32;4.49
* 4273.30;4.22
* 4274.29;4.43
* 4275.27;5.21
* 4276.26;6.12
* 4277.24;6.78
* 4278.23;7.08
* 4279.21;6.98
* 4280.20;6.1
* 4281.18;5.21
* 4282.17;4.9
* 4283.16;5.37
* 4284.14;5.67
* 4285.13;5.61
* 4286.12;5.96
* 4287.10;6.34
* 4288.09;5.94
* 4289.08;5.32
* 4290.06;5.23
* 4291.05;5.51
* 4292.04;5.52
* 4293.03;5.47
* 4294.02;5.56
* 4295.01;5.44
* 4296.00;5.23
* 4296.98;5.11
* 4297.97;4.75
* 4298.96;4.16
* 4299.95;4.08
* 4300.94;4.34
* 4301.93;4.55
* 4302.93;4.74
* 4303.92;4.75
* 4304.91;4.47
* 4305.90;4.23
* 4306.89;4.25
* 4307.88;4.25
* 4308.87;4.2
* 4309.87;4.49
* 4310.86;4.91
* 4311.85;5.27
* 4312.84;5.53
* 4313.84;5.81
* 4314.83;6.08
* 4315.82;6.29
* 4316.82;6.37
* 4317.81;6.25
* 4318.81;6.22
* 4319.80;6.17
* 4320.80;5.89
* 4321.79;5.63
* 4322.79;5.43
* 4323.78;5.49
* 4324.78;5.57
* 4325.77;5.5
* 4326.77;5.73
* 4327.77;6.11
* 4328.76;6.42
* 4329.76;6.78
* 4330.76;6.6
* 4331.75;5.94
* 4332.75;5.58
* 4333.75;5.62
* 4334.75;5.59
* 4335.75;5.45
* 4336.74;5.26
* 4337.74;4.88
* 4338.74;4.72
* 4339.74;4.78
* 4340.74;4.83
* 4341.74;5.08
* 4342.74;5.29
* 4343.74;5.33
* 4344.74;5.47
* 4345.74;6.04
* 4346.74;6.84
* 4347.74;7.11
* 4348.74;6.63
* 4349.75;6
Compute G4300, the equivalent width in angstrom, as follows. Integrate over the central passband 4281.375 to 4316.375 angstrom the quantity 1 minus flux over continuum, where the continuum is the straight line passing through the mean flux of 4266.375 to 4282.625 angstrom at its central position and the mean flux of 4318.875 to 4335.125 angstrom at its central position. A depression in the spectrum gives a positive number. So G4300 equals 3.4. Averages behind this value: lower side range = 5.51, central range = 5.13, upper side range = 5.89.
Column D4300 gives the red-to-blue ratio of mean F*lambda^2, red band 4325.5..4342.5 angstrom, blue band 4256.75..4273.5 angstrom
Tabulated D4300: 1.03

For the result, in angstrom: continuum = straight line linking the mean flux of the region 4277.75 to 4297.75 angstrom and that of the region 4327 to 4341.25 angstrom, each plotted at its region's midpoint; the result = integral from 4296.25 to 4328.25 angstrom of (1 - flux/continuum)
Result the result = 2.4 angstrom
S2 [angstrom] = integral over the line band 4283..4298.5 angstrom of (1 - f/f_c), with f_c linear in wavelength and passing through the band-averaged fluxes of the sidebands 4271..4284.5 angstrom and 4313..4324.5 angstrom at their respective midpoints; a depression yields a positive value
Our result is 0.5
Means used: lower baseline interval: 5.54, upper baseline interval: 5.94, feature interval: 5.5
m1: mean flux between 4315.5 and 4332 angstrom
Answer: 6.02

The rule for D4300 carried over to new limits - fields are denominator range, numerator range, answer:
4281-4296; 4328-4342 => 1.03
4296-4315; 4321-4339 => 1.22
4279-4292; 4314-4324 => 1.07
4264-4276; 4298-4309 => 0.85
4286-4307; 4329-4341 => 1.12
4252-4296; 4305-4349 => 1.01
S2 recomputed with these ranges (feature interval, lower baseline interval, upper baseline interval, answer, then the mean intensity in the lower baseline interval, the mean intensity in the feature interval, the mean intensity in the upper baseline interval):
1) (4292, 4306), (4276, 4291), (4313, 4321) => 2.7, 5.89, 4.82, 6.11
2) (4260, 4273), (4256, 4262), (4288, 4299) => -0.2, 5.63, 5.66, 5.29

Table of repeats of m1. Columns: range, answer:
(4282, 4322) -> 5.27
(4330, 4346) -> 5.42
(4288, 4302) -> 5.07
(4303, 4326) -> 5.34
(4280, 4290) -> 5.61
